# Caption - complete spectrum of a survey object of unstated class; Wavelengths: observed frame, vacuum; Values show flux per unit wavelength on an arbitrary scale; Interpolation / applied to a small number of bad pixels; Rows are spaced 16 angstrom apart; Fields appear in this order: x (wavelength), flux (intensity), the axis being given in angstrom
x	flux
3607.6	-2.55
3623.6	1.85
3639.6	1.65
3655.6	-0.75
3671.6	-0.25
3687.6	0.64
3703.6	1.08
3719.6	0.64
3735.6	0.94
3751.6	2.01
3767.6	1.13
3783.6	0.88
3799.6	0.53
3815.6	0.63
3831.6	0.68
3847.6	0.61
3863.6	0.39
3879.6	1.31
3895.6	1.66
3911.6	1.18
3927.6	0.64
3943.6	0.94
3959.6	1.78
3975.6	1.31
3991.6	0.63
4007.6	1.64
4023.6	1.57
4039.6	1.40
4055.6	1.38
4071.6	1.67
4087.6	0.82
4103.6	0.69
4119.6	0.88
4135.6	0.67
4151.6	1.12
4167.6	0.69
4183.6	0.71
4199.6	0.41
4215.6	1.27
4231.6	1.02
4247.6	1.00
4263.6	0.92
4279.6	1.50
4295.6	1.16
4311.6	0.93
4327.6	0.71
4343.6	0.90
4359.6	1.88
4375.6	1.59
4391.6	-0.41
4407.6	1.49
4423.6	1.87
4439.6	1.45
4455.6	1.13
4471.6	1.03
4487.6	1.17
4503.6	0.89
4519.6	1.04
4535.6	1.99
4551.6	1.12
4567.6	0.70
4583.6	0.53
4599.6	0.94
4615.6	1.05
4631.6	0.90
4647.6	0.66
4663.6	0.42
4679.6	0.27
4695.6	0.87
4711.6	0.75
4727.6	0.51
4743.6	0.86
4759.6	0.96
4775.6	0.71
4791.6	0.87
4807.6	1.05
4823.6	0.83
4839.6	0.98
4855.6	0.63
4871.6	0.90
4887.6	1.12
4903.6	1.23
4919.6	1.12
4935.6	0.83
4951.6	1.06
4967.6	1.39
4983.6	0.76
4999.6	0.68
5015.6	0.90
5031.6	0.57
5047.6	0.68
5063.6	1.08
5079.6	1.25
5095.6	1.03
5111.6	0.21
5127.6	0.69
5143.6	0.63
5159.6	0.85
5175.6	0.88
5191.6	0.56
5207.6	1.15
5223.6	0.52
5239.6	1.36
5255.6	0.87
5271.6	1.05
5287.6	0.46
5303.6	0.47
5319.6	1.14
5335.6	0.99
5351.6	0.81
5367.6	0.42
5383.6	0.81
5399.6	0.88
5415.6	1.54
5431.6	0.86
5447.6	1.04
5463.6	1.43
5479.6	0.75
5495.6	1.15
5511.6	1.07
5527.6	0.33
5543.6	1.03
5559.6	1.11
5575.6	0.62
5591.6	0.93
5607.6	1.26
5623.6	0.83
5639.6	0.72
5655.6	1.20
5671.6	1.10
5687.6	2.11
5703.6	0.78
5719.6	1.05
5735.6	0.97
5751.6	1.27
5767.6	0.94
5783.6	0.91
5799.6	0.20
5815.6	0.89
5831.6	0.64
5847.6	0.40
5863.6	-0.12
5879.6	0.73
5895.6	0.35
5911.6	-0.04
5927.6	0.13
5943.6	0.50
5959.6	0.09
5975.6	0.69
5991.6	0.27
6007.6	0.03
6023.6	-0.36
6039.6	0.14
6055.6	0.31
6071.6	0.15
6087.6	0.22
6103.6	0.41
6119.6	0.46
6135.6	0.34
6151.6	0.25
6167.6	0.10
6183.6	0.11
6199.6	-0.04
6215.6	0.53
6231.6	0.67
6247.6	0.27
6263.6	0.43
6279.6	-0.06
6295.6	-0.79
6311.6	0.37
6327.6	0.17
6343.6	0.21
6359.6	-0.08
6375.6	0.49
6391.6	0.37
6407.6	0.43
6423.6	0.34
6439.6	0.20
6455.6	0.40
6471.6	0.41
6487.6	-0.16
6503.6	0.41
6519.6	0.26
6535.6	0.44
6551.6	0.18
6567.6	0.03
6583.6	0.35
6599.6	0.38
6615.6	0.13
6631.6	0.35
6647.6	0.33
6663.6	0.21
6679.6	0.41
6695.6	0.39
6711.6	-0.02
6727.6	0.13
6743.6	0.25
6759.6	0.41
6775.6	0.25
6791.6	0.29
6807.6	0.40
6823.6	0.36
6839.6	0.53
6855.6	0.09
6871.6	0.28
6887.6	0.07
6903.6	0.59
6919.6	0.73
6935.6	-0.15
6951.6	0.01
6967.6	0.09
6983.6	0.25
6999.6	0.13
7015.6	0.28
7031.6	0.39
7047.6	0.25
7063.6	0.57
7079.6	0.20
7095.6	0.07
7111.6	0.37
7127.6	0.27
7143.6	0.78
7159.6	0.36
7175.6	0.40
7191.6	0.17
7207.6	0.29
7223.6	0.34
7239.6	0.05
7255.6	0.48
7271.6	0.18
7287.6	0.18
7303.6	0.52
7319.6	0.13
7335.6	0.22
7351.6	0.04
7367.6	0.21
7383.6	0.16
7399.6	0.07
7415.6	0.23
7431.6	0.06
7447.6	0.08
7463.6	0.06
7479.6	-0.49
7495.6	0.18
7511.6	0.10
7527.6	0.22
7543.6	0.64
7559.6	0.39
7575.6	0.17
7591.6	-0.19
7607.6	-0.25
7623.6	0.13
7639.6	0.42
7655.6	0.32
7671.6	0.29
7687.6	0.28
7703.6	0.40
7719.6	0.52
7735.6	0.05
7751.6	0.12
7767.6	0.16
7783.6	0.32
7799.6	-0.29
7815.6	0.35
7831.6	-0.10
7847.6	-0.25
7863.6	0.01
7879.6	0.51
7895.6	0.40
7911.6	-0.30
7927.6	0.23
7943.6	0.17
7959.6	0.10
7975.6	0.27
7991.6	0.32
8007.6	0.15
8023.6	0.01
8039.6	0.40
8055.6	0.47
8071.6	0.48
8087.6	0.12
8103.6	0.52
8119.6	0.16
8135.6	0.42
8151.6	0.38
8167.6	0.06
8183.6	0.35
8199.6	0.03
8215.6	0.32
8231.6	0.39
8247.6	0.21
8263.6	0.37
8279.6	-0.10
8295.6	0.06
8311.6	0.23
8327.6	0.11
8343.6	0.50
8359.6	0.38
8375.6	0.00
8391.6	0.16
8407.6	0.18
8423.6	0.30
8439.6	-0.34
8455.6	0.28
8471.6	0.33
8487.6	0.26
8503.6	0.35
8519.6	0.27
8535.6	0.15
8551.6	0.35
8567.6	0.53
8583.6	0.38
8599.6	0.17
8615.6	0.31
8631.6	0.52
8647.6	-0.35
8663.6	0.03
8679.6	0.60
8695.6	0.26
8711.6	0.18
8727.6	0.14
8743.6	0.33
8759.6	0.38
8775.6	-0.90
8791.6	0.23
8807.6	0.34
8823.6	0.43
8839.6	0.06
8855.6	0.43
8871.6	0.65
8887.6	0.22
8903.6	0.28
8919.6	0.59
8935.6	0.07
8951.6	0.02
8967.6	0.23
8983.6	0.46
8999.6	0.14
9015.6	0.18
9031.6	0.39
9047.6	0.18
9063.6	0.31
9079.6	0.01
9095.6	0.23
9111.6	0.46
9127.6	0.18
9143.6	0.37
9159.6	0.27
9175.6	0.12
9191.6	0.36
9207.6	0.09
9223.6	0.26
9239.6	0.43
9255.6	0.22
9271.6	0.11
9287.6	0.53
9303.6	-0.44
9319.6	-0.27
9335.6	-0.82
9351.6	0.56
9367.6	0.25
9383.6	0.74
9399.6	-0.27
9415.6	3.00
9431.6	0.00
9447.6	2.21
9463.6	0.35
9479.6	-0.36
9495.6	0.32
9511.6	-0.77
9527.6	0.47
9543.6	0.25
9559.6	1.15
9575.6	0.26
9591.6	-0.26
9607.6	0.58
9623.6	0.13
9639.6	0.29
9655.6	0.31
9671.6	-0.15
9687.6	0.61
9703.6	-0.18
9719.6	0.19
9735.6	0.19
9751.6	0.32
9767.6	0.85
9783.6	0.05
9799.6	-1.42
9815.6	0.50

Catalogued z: 1.525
